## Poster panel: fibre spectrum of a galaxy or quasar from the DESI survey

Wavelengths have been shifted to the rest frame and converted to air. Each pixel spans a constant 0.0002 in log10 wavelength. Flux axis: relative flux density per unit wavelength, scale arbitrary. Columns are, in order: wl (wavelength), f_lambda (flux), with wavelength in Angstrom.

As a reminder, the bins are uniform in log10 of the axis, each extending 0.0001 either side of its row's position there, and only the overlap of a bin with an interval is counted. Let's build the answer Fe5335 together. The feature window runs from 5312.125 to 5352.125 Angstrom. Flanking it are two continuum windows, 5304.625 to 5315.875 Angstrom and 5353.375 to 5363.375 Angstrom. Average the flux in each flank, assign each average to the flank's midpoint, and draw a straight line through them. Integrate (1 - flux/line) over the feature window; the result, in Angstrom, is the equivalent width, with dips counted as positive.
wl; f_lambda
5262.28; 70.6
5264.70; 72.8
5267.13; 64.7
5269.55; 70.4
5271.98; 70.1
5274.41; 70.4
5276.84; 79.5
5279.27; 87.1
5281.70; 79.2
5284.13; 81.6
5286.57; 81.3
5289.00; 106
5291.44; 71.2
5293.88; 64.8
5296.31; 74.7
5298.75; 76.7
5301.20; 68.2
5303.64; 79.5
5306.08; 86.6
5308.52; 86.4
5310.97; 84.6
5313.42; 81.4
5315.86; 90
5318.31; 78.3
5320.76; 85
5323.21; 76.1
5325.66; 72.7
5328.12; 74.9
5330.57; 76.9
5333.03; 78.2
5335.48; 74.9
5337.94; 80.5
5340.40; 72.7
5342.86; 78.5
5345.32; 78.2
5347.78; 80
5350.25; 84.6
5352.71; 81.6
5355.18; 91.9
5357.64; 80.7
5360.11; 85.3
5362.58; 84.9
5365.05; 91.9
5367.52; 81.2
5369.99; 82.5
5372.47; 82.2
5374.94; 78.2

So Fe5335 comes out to 2.99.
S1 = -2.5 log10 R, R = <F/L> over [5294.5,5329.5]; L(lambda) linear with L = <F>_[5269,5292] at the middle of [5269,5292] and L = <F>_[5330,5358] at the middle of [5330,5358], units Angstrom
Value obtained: 0.01 mag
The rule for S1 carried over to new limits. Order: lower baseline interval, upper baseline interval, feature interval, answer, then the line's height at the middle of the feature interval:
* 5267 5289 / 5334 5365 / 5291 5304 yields 0.10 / 79.2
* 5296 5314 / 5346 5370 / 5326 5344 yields 0.08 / 82.5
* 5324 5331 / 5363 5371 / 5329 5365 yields -0.01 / 79.9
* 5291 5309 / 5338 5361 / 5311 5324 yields -0.07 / 77.8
